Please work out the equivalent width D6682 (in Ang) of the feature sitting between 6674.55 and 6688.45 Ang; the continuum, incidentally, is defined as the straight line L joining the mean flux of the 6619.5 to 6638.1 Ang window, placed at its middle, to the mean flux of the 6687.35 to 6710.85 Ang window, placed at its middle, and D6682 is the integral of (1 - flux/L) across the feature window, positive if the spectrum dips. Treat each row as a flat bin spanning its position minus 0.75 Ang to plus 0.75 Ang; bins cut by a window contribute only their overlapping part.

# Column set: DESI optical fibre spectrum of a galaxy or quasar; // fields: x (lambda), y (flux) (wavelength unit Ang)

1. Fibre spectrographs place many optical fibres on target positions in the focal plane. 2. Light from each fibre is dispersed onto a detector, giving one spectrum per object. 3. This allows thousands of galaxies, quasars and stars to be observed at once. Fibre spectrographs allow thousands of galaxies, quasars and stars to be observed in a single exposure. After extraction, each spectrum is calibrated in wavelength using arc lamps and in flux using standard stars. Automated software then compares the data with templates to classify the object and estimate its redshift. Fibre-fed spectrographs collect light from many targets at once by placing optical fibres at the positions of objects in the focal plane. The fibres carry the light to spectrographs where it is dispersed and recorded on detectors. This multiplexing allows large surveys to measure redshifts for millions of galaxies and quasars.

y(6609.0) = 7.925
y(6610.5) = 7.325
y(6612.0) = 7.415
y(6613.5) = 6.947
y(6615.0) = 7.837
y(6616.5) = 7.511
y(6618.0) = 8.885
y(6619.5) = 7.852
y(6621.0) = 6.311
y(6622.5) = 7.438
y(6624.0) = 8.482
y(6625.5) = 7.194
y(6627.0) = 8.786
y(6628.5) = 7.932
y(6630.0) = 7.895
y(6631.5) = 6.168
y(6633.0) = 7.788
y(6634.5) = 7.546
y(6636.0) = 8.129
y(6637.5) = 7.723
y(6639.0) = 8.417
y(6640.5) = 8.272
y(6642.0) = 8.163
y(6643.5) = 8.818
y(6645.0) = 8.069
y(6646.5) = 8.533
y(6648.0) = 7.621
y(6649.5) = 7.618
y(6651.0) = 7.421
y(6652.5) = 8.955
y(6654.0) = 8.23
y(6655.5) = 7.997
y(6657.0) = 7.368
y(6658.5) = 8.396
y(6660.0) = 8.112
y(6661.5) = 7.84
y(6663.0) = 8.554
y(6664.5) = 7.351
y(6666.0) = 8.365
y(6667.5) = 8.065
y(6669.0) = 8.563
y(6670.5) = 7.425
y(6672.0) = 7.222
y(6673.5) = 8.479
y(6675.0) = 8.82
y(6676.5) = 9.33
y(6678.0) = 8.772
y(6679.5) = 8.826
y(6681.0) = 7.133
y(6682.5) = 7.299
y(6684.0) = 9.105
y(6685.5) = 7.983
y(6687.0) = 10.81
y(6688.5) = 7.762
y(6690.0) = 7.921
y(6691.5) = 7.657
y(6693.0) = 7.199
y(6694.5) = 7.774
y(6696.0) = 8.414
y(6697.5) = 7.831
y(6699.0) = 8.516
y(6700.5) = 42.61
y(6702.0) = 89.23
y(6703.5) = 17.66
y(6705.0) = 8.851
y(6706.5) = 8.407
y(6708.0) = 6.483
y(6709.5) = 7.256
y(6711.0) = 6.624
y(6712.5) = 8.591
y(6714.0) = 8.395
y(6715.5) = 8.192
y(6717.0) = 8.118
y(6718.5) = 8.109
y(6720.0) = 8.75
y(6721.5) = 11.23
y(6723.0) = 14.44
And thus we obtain 5.22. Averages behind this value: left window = 7.62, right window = 15.9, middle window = 8.63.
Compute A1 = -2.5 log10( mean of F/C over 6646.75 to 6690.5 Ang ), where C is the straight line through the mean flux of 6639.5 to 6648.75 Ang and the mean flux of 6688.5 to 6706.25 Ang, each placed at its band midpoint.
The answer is 0.47 mag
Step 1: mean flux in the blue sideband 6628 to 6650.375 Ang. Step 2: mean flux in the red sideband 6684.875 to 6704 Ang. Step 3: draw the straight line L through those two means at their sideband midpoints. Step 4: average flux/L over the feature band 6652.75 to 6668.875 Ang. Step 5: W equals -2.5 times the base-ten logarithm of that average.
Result 0.41 mag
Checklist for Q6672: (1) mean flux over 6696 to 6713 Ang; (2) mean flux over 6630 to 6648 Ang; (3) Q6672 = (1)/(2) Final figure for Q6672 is 2.38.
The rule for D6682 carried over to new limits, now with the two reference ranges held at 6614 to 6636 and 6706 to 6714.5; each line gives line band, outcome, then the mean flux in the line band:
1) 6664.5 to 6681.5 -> -1.4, 8.25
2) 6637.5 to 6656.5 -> -1.2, 8.15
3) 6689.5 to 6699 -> -0.3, 7.85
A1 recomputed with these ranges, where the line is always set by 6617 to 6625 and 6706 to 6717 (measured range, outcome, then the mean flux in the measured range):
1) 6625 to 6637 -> 0.01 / 7.69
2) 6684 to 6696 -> -0.07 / 8.23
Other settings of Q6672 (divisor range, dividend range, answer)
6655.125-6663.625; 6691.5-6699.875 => 1.05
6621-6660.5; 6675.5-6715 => 1.62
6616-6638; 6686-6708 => 2.17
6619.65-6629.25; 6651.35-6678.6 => 1.06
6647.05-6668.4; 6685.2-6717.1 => 1.74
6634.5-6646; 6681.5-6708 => 1.86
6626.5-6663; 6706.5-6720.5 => 0.98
